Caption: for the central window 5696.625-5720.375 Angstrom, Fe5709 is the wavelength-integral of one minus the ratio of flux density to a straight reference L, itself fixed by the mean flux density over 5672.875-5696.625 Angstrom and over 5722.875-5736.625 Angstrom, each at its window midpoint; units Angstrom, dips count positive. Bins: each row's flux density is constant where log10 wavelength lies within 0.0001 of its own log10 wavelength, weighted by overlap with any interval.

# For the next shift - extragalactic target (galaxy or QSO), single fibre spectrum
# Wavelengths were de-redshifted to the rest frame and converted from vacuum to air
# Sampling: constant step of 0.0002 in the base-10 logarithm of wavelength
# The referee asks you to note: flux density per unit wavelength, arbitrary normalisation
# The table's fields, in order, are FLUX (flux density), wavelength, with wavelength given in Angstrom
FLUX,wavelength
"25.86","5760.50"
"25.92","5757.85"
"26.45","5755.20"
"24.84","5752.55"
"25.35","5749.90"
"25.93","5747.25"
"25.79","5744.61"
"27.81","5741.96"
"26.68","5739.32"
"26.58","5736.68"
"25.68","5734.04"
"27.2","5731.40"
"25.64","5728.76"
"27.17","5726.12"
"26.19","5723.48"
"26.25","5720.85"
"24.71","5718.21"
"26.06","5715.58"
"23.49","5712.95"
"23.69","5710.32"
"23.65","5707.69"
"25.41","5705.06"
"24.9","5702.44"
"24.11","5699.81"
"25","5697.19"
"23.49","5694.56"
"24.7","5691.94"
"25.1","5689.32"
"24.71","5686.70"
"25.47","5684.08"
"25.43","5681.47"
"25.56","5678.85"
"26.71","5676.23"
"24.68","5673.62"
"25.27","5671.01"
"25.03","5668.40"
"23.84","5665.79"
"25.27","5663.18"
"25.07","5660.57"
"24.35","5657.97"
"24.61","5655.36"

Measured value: 1.1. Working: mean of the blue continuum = 25.1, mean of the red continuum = 26.4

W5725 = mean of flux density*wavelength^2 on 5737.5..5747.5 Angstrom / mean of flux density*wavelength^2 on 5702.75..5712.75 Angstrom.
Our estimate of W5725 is 1.11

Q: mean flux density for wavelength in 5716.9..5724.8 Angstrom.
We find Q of 25.7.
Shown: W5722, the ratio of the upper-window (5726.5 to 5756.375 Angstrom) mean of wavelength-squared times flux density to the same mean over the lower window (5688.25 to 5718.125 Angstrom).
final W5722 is 1.1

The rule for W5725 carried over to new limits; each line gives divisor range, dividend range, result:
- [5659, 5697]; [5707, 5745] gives 1.05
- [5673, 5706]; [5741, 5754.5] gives 1.06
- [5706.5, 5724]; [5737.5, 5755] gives 1.06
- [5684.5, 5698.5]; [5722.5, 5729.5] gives 1.08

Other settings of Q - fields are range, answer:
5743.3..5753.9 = 25.5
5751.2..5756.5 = 25.6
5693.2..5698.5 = 24.2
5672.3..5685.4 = 25.6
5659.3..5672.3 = 24.9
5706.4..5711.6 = 23.7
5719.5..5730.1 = 26.3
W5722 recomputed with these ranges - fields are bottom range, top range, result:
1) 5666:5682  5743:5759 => 1.04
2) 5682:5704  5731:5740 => 1.09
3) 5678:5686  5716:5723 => 1.02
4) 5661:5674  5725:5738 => 1.09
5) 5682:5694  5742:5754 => 1.05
